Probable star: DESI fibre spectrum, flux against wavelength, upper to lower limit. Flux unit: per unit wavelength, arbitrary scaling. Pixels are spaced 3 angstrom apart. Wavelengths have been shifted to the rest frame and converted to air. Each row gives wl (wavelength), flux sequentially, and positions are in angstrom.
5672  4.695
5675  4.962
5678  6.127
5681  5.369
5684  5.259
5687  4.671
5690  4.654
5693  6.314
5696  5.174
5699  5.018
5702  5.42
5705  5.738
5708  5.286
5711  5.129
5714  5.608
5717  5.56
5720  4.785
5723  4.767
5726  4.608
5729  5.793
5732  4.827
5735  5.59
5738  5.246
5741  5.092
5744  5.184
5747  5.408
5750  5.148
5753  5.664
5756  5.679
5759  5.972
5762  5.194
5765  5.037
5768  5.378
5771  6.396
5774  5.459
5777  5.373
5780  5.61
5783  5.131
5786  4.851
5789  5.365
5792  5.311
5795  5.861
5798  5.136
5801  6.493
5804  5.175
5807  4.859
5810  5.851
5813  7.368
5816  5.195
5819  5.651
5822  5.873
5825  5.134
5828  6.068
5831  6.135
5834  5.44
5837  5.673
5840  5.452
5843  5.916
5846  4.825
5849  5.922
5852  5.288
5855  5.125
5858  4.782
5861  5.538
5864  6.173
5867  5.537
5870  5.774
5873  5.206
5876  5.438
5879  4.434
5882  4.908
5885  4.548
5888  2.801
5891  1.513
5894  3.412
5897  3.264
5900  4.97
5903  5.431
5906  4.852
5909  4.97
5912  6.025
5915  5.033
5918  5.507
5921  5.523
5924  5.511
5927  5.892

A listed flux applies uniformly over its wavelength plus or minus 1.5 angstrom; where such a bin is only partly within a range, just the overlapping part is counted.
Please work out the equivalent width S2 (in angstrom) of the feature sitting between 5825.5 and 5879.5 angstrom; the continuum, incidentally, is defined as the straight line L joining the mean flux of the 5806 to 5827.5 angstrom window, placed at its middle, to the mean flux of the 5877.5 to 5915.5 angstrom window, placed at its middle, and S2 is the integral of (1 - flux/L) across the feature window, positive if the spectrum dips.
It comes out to -4.35 angstrom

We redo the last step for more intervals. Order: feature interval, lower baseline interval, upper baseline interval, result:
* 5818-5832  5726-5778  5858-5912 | -2.1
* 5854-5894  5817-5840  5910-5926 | 6.5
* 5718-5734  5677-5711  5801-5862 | 1.2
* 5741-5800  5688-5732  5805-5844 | 0.8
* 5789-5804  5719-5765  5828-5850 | -0.4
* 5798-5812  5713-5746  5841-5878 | -0.7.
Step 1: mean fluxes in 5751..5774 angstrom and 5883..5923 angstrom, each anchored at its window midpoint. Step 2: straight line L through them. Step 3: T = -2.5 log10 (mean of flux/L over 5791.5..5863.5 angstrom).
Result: -0.107 mag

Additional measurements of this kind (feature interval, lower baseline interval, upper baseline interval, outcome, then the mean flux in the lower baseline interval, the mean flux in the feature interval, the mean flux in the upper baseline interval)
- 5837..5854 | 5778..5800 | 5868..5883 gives -0.05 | 5.35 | 5.49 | 5.17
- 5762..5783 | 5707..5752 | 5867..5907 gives -0.10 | 5.21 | 5.49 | 4.39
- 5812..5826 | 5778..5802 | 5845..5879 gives -0.08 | 5.45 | 5.82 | 5.38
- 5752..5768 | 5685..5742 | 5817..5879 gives -0.03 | 5.23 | 5.49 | 5.52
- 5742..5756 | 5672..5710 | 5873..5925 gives -0.06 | 5.3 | 5.38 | 4.61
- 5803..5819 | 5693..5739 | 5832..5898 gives -0.14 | 5.27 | 5.7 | 4.88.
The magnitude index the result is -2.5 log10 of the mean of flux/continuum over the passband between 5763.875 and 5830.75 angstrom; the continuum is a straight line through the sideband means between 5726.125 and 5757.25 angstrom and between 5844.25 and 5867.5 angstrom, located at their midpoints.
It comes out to -0.044 mag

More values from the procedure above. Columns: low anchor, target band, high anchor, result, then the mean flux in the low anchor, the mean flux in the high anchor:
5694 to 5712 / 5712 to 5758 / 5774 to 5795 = 0.01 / 5.33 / 5.33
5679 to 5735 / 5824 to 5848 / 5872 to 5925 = -0.16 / 5.24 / 4.62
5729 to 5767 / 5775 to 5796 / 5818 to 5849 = 0.03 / 5.36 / 5.63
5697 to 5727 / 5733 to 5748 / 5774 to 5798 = -0.01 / 5.2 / 5.35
